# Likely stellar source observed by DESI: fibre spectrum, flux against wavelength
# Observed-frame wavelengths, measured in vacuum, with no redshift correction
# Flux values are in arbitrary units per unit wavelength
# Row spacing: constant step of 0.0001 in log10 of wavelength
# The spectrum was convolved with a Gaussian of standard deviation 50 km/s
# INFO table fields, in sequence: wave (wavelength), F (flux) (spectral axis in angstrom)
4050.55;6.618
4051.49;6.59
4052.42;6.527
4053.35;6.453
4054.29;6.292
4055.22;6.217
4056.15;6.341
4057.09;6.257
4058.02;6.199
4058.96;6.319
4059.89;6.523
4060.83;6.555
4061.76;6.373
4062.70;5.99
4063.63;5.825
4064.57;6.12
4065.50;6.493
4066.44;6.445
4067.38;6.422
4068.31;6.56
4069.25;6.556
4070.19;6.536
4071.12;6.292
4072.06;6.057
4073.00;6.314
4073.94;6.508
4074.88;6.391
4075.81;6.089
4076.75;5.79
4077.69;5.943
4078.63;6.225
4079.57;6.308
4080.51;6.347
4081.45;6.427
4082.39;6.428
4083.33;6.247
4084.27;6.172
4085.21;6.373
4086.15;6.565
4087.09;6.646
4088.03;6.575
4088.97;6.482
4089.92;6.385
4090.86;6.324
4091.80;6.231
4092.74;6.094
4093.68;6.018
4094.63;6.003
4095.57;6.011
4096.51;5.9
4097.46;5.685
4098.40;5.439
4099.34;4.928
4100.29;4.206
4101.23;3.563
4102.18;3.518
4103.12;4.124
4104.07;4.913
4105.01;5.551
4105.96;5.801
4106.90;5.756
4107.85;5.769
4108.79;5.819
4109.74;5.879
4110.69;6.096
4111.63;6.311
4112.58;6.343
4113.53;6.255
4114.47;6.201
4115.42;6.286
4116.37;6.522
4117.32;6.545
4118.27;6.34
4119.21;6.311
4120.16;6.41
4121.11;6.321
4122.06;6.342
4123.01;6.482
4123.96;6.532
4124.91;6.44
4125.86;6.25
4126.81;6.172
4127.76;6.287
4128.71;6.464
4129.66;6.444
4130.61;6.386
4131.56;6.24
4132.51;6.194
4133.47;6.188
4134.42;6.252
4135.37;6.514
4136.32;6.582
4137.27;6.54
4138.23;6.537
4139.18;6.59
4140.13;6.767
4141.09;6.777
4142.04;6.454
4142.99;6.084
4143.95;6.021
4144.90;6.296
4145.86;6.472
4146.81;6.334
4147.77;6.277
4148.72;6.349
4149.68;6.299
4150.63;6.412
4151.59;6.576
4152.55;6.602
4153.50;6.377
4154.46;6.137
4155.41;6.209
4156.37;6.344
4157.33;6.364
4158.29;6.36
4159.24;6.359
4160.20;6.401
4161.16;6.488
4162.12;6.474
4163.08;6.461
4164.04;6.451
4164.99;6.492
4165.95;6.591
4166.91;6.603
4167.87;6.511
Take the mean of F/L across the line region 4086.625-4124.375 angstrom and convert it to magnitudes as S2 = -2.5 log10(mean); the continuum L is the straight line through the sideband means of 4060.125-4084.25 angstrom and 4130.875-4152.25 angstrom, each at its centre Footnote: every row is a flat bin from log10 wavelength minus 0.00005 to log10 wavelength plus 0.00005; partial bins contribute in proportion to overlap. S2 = 0.08 mag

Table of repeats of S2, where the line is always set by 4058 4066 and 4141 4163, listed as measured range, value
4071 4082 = 0.01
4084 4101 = 0.06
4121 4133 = 0.00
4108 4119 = 0.02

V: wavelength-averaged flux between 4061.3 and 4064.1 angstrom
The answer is 6.06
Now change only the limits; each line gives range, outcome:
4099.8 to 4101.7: 3.89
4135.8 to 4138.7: 6.55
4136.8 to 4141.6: 6.64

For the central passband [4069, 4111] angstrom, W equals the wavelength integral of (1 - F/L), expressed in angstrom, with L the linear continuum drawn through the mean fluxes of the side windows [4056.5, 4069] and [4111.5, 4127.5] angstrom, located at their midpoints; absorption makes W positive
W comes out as 2.9 angstrom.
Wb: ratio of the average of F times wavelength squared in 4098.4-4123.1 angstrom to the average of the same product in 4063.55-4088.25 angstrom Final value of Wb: 0.92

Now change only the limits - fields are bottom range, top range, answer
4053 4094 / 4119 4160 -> 1.04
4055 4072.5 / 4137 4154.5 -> 1.06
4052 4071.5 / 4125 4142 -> 1.05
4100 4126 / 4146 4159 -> 1.11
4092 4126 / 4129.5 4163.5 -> 1.12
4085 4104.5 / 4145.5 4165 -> 1.17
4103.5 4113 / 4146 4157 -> 1.12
